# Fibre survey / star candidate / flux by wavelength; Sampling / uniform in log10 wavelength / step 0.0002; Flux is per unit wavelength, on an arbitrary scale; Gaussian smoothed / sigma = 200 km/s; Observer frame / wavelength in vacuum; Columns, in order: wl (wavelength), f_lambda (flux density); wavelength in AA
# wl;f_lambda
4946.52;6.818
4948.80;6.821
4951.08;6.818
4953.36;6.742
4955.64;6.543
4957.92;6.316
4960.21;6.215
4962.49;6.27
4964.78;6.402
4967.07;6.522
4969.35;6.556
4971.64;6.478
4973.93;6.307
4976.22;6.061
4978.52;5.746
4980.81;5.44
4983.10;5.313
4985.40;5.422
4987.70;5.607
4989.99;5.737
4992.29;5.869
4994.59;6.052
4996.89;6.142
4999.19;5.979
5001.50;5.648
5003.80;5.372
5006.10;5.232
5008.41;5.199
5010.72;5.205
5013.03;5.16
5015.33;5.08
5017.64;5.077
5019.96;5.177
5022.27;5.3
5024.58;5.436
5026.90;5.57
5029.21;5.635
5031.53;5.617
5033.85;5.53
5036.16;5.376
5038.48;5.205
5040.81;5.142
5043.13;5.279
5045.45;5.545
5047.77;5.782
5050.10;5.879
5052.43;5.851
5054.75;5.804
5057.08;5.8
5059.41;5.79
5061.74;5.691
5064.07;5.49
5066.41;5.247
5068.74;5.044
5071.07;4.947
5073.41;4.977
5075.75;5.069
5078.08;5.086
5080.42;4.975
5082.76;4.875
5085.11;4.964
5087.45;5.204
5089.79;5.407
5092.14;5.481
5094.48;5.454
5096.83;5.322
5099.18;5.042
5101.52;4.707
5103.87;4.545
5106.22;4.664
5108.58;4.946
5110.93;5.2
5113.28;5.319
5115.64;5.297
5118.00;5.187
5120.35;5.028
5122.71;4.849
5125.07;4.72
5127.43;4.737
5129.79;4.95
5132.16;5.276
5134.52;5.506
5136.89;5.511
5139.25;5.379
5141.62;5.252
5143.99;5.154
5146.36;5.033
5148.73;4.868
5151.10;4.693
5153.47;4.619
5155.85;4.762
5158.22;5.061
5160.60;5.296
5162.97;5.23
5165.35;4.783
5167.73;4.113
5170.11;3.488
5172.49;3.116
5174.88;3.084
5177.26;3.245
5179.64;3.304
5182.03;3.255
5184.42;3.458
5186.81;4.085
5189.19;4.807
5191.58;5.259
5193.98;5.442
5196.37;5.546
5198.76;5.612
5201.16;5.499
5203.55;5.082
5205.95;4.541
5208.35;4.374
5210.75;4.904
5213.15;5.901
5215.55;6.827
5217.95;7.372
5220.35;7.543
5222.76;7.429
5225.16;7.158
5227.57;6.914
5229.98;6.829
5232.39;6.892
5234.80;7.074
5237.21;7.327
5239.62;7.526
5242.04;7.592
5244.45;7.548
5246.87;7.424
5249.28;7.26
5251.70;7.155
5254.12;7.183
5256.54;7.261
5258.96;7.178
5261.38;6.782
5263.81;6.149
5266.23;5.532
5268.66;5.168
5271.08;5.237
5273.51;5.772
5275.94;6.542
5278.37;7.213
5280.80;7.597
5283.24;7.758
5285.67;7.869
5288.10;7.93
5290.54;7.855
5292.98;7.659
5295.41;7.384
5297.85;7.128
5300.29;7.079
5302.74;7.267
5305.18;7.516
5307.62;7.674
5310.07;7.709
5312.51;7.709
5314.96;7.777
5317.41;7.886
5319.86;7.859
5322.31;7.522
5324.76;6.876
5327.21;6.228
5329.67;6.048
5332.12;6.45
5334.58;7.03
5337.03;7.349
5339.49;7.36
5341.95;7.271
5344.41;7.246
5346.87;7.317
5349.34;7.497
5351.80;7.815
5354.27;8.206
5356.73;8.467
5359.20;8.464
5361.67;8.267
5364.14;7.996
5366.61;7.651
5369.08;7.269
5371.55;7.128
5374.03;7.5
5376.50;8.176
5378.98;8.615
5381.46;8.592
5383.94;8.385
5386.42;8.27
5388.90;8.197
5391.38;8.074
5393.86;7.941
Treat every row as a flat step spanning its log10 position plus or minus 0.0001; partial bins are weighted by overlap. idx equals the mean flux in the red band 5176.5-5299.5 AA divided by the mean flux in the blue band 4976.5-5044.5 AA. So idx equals 1.15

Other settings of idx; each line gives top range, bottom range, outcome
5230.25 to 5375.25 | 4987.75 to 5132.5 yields 1.37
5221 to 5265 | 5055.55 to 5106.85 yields 1.38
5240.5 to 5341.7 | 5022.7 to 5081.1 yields 1.31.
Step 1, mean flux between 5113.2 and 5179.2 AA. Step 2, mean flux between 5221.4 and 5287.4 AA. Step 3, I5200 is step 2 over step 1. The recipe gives 1.47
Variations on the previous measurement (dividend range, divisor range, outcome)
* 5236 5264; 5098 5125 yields 1.46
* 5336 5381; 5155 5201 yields 1.77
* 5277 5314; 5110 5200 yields 1.60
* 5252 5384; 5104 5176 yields 1.52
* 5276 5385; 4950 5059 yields 1.32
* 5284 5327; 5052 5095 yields 1.42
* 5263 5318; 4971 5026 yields 1.27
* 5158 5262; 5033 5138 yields 1.10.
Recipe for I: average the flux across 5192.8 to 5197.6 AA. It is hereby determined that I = 5.5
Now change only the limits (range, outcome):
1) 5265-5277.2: 5.66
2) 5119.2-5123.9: 4.94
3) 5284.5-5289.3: 7.91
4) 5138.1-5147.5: 5.2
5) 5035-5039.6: 5.3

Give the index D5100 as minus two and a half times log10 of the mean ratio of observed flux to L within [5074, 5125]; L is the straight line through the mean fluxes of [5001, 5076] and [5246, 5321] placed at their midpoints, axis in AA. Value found 0.15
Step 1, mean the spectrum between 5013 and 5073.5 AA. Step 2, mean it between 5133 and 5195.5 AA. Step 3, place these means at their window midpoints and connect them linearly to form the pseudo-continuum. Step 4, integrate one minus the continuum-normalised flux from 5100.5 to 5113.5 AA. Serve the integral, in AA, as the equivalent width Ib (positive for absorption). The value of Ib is 0.2 AA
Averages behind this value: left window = 5.44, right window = 4.54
